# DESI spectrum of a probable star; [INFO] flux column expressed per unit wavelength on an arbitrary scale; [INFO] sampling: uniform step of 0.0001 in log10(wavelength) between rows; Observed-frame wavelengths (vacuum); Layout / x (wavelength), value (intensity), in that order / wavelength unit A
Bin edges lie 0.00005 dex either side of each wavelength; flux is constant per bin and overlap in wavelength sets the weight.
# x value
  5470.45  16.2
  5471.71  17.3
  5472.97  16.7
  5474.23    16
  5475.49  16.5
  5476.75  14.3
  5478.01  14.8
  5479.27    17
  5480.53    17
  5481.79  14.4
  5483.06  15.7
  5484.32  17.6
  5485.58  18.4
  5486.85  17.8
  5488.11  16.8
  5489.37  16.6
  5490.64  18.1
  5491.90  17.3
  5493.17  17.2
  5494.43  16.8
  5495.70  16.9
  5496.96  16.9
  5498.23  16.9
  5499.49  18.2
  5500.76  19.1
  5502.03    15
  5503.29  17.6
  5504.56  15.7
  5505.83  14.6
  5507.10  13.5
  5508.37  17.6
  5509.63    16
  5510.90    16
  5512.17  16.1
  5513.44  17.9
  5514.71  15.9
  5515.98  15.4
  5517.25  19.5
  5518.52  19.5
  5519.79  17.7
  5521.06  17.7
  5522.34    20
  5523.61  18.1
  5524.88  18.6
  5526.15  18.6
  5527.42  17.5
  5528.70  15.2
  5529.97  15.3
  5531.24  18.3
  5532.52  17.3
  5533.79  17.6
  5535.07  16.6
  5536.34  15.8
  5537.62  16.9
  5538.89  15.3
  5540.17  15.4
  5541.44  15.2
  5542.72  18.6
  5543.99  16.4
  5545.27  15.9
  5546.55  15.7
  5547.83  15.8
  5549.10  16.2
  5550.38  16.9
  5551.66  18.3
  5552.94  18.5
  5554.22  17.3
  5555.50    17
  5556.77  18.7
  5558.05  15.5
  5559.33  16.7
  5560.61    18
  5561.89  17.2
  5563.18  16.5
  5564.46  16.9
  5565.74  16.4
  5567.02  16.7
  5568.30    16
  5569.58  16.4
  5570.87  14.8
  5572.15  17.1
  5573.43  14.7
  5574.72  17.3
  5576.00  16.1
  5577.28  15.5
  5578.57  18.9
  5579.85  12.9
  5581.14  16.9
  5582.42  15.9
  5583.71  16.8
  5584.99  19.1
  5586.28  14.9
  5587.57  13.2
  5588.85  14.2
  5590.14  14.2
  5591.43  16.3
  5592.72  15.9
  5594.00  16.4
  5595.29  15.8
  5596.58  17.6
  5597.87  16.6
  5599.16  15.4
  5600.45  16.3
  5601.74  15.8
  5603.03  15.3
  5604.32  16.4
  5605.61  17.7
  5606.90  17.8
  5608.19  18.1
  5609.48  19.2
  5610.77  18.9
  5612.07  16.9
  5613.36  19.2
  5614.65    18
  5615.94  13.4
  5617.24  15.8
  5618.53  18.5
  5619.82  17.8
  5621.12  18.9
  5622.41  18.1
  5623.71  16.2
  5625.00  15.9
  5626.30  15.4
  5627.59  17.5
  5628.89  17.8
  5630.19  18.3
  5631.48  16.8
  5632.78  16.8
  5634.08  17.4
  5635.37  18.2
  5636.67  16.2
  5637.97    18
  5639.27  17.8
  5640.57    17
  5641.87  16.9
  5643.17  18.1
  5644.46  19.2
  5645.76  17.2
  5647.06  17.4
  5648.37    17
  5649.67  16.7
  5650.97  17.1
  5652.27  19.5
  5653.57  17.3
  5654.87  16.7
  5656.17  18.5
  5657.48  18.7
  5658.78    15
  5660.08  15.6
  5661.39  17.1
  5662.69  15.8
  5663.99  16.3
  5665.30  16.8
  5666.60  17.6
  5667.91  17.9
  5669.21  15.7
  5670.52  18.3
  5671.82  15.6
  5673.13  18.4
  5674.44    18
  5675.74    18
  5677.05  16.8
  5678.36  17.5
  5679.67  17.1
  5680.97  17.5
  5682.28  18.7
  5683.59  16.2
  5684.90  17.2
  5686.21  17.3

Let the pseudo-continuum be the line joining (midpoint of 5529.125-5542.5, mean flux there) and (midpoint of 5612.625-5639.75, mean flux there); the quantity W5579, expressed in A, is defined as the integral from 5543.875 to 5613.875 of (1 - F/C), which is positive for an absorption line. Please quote 1.03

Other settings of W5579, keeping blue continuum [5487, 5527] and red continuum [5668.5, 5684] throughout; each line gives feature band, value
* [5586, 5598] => 1.2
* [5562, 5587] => 1.3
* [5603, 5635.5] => -0.1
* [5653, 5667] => 0.4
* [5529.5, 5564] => 0.9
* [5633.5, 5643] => -0.1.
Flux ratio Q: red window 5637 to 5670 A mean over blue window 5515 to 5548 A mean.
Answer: 1.01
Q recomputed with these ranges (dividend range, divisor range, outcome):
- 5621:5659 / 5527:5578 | 1.05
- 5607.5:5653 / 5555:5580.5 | 1.06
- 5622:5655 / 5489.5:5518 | 1.04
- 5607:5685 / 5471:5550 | 1.03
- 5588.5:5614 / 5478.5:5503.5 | 0.98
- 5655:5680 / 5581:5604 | 1.07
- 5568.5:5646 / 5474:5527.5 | 0.99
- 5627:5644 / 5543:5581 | 1.05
